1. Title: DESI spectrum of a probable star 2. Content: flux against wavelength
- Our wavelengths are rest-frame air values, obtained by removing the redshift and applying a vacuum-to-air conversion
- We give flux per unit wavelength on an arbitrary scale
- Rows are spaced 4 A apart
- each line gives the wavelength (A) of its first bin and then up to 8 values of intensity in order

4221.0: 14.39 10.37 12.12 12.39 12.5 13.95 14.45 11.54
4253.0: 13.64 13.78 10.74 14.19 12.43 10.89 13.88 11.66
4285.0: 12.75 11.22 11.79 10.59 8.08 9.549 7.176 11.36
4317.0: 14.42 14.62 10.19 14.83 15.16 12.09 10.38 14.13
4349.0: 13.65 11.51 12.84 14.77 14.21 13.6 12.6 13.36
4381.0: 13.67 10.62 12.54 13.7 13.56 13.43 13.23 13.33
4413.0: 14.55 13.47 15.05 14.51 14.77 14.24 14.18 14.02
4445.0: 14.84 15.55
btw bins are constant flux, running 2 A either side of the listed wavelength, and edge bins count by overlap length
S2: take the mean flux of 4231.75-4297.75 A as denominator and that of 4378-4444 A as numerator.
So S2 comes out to 1.09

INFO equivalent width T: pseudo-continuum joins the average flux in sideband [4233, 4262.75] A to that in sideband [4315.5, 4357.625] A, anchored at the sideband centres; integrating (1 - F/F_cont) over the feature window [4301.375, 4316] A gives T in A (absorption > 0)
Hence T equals 3.9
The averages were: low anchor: 12.9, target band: 9.57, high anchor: 13.1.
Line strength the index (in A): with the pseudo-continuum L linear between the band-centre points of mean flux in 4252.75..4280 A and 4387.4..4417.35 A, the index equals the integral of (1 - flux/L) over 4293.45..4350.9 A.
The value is 5.1 A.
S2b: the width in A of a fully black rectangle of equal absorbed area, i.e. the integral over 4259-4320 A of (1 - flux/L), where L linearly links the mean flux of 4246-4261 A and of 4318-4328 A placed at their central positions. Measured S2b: 6.6 A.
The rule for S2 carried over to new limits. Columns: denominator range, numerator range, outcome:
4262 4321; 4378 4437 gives 1.18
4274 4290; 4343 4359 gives 1.05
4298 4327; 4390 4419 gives 1.26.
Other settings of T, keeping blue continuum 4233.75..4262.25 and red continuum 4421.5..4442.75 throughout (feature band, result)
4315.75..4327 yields 0.5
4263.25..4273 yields 0.3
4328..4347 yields 0.6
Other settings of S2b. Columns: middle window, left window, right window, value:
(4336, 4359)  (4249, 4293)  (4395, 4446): 1.4 A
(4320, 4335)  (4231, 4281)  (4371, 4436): -0.5 A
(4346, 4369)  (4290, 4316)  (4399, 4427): -2.9 A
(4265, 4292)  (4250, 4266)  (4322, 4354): 1.3 A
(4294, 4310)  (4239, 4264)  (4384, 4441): 5.0 A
